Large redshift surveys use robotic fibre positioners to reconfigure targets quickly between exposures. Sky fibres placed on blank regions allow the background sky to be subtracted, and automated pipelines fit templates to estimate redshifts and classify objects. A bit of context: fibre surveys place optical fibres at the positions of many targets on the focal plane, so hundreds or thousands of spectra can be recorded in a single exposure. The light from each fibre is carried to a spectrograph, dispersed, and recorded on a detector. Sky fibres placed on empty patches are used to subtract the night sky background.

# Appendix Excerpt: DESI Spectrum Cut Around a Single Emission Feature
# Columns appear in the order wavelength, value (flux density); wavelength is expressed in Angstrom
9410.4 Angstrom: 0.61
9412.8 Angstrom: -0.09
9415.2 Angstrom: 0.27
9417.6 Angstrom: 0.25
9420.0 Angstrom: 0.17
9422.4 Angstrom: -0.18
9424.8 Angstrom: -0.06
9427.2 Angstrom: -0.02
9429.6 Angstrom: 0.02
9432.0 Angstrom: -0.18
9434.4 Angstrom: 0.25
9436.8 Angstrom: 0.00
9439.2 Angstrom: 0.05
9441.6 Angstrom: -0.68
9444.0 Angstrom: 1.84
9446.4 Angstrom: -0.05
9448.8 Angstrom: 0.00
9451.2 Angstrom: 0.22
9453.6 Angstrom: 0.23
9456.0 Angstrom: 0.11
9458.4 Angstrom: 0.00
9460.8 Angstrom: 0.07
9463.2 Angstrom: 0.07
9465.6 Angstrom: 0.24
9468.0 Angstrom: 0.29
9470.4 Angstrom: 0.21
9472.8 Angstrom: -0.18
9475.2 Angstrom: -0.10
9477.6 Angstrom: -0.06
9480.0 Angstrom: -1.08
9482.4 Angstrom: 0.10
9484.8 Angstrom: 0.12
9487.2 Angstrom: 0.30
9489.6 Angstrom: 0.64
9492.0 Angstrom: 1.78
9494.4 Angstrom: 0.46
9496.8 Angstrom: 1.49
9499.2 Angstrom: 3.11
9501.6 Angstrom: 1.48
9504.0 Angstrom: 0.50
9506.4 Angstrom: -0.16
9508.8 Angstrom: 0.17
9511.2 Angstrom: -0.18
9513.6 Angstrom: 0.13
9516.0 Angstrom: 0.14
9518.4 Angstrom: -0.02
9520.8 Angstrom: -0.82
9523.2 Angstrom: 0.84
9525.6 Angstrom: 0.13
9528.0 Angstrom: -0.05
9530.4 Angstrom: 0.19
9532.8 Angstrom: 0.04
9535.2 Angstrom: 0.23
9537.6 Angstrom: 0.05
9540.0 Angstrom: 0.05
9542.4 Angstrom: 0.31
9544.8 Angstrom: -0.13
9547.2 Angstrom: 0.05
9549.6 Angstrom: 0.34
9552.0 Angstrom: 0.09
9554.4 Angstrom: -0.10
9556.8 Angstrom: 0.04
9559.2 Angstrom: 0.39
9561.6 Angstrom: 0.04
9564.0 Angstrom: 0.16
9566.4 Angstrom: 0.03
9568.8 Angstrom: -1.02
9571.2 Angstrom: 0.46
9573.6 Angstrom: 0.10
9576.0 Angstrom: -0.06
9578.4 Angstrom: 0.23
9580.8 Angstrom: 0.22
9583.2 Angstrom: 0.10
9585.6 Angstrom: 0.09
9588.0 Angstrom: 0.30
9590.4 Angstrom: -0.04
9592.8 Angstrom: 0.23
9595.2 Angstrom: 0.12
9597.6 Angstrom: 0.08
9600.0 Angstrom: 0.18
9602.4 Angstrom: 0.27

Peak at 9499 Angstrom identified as [O III]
